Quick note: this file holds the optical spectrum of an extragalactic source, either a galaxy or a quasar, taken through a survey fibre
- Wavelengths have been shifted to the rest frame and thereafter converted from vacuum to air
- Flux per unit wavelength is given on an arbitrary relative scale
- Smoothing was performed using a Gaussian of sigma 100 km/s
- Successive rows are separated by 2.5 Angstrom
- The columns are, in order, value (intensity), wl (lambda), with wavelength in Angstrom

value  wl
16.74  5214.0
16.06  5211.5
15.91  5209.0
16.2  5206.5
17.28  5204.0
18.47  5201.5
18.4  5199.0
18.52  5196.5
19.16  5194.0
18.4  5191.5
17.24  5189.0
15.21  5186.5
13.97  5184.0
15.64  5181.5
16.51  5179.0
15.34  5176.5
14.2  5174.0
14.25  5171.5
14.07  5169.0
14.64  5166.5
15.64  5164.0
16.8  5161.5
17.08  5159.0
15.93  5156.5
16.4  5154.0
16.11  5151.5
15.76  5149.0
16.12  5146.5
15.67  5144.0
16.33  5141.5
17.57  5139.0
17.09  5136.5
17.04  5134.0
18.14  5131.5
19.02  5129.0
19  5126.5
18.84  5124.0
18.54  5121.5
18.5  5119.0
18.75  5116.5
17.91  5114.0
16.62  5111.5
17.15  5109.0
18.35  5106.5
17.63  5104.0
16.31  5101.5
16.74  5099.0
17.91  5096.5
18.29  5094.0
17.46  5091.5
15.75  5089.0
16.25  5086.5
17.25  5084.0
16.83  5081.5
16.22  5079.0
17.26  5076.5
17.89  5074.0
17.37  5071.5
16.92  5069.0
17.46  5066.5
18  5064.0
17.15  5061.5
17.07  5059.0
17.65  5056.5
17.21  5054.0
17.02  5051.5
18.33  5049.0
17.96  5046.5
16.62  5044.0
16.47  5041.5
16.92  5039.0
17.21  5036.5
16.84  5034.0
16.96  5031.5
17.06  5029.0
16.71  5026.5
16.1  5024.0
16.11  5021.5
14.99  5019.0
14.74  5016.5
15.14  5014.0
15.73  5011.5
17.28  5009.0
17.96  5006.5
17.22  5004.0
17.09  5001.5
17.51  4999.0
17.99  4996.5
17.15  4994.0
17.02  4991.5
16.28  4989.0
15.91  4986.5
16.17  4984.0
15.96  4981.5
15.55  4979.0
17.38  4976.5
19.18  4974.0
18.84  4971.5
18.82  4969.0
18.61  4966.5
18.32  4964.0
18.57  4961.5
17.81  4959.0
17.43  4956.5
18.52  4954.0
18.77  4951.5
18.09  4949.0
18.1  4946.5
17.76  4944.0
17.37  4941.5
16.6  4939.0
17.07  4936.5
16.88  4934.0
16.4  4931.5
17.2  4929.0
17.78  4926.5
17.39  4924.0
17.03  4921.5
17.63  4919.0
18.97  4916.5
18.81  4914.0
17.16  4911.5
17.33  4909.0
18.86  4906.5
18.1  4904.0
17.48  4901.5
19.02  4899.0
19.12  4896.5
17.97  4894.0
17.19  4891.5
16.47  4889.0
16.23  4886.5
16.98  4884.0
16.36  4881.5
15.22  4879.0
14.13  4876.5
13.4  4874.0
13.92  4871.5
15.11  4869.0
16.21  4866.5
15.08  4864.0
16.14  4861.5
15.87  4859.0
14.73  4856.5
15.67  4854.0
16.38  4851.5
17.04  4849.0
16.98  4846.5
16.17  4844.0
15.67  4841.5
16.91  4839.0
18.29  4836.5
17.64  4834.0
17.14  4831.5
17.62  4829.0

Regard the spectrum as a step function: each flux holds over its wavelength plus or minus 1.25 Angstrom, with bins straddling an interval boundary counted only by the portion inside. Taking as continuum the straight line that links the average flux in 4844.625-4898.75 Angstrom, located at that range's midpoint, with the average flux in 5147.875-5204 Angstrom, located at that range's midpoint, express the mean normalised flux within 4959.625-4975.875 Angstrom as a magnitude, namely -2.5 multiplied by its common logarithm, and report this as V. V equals -0.156 mag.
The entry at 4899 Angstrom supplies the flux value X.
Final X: 19.02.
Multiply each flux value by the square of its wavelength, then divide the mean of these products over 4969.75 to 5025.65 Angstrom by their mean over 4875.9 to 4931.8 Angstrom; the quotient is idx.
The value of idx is 1.0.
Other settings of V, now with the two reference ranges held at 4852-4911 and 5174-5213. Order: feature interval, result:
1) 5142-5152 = 0.05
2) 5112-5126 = -0.11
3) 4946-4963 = -0.11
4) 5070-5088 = -0.02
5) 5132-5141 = -0.04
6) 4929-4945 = -0.04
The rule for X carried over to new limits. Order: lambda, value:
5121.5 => 18.54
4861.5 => 16.14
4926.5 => 17.78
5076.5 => 17.26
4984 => 16.17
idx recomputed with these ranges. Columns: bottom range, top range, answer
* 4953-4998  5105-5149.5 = 1.07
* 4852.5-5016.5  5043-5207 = 1.08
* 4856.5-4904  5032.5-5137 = 1.17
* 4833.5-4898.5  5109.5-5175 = 1.16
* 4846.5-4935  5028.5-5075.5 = 1.10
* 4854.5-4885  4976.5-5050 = 1.16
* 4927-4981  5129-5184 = 0.98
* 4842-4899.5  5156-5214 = 1.15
